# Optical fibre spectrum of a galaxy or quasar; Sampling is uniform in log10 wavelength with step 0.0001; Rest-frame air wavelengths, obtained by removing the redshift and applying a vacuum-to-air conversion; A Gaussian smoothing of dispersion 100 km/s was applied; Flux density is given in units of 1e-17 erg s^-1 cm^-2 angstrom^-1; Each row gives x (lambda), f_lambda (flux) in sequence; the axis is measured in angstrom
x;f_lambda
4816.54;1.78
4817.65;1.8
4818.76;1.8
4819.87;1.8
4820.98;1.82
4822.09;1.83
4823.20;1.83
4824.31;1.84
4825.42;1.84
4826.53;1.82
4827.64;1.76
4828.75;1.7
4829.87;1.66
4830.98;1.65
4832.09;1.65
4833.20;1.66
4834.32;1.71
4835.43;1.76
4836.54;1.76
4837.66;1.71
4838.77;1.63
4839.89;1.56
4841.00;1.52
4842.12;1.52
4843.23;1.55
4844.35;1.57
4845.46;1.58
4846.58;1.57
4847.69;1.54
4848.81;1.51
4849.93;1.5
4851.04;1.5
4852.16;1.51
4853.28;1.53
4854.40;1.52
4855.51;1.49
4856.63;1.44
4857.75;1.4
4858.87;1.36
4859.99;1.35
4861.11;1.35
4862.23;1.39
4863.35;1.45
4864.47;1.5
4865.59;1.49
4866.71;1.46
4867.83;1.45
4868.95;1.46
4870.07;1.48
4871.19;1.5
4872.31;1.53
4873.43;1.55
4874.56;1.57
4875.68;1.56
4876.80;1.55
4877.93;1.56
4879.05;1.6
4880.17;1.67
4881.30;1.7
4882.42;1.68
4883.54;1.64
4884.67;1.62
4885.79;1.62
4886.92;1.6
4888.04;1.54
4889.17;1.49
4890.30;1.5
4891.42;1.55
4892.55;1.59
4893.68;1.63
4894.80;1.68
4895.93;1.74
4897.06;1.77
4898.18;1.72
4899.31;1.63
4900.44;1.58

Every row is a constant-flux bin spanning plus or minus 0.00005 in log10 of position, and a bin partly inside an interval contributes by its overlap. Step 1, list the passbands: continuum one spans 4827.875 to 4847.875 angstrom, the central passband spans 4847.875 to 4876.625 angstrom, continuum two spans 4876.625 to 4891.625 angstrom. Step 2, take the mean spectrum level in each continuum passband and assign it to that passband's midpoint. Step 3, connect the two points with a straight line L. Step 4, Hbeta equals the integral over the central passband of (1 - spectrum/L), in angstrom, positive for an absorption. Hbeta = 2.4 angstrom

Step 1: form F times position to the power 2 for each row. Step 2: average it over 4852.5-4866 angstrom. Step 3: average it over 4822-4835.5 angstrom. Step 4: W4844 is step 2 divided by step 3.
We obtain 0.84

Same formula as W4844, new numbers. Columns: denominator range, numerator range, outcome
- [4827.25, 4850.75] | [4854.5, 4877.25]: 0.92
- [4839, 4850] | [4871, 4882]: 1.04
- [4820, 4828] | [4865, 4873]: 0.83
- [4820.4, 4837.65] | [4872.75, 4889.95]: 0.93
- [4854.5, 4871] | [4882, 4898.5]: 1.14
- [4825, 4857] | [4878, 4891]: 1.01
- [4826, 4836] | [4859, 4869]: 0.85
